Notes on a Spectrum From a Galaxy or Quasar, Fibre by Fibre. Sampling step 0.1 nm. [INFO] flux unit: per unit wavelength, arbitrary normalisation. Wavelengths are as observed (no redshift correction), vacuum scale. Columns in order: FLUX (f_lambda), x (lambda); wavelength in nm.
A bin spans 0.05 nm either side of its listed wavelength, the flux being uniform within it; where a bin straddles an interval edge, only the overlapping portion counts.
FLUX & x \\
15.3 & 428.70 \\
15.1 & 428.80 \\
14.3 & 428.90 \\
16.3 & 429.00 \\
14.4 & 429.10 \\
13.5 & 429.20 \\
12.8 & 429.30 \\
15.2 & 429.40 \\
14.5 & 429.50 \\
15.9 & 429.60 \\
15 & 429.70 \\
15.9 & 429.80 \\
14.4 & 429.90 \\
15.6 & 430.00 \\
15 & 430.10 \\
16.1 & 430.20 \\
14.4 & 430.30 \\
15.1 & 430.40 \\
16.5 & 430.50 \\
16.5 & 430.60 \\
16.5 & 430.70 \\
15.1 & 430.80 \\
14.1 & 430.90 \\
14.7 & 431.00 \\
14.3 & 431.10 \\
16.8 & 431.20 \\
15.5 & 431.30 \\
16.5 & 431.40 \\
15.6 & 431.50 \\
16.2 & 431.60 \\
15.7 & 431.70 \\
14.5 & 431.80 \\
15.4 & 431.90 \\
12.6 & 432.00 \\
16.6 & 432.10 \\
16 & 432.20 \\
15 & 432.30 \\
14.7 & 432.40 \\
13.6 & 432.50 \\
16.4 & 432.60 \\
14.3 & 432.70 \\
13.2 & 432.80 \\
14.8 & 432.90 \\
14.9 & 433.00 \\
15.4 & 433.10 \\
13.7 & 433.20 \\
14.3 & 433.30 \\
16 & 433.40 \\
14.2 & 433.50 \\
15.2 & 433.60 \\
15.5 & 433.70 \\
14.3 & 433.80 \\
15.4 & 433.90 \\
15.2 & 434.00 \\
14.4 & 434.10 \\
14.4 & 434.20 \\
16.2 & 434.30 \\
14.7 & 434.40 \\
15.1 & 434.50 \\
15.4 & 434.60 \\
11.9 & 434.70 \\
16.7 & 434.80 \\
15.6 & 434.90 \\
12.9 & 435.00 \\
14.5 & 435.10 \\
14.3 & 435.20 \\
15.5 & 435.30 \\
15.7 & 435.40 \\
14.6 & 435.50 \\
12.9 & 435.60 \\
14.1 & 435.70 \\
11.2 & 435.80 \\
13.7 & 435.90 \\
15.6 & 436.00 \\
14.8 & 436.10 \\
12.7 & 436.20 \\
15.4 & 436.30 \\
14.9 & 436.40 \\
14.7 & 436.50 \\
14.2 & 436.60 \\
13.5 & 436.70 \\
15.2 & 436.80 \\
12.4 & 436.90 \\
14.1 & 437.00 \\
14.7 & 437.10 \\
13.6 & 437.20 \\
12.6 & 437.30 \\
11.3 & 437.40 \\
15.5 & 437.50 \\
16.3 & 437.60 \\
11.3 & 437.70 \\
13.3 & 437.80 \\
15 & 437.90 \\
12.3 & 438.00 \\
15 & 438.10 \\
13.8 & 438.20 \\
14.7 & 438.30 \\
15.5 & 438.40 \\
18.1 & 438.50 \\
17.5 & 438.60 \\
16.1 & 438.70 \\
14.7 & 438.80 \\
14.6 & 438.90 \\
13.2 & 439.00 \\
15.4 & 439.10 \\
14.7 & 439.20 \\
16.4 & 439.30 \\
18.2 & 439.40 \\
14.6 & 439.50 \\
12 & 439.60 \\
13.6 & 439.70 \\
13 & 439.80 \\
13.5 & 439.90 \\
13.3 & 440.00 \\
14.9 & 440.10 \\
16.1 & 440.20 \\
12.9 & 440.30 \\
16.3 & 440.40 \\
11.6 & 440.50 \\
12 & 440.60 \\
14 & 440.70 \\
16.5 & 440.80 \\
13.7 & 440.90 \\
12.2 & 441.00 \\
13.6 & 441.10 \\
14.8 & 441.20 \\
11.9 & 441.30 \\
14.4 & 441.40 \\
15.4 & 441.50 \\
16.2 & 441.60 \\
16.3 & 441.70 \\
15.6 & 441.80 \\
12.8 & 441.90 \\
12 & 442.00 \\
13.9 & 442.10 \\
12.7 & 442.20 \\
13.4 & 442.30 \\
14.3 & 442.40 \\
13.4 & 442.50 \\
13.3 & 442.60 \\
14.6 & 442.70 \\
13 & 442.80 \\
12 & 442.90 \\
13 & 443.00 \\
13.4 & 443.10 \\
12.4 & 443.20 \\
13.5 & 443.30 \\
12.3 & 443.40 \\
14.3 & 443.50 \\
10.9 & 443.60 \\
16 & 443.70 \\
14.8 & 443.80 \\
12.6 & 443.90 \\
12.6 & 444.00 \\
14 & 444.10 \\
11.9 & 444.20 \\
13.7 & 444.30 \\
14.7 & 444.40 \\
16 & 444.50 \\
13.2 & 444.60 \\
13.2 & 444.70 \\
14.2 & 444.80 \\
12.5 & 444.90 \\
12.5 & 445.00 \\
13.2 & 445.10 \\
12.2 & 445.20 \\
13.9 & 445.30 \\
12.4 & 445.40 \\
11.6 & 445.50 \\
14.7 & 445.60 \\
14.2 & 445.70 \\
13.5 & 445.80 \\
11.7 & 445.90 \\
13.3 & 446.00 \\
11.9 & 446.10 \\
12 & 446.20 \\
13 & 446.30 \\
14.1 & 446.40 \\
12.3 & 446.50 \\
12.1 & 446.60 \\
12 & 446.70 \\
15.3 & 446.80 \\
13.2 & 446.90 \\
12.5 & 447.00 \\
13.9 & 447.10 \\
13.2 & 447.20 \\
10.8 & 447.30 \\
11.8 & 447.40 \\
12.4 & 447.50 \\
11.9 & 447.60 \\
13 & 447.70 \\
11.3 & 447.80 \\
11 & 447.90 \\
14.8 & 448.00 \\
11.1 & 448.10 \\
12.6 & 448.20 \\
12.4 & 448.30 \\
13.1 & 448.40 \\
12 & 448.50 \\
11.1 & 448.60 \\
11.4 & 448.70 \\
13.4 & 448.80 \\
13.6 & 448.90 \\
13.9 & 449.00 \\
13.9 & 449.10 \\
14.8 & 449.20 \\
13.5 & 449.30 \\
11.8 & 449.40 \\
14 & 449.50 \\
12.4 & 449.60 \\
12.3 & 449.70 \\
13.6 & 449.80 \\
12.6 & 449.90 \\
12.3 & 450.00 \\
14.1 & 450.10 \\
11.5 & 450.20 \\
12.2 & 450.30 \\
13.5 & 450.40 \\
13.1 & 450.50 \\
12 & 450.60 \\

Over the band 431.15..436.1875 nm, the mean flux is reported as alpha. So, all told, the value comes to 14.8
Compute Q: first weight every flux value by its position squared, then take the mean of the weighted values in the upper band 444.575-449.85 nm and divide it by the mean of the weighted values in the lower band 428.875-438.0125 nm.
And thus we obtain 0.93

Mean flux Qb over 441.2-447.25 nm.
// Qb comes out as 13.4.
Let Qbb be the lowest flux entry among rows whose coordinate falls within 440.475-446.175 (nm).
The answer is 10.9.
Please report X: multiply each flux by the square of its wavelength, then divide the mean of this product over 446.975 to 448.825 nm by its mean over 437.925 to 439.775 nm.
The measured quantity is 0.85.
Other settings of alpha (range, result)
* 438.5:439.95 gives 14.9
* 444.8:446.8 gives 12.9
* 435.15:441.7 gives 14.3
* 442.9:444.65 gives 13.4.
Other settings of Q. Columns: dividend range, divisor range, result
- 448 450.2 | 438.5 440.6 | 0.92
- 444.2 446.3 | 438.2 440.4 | 0.91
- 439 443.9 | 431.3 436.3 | 0.98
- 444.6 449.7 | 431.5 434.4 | 0.91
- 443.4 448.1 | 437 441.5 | 0.94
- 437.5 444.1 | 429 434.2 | 0.98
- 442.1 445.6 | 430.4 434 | 0.93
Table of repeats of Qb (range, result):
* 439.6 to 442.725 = 13.9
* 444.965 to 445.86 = 13.1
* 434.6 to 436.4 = 14.3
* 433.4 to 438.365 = 14.3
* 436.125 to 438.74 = 14.4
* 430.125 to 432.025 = 15.4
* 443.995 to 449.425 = 12.9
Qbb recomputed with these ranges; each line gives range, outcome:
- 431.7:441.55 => 11.2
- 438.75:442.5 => 11.6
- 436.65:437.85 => 11.3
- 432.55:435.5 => 11.9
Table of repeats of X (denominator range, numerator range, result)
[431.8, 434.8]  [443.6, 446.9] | 0.94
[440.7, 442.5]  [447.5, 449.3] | 0.93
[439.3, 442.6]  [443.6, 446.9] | 0.96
